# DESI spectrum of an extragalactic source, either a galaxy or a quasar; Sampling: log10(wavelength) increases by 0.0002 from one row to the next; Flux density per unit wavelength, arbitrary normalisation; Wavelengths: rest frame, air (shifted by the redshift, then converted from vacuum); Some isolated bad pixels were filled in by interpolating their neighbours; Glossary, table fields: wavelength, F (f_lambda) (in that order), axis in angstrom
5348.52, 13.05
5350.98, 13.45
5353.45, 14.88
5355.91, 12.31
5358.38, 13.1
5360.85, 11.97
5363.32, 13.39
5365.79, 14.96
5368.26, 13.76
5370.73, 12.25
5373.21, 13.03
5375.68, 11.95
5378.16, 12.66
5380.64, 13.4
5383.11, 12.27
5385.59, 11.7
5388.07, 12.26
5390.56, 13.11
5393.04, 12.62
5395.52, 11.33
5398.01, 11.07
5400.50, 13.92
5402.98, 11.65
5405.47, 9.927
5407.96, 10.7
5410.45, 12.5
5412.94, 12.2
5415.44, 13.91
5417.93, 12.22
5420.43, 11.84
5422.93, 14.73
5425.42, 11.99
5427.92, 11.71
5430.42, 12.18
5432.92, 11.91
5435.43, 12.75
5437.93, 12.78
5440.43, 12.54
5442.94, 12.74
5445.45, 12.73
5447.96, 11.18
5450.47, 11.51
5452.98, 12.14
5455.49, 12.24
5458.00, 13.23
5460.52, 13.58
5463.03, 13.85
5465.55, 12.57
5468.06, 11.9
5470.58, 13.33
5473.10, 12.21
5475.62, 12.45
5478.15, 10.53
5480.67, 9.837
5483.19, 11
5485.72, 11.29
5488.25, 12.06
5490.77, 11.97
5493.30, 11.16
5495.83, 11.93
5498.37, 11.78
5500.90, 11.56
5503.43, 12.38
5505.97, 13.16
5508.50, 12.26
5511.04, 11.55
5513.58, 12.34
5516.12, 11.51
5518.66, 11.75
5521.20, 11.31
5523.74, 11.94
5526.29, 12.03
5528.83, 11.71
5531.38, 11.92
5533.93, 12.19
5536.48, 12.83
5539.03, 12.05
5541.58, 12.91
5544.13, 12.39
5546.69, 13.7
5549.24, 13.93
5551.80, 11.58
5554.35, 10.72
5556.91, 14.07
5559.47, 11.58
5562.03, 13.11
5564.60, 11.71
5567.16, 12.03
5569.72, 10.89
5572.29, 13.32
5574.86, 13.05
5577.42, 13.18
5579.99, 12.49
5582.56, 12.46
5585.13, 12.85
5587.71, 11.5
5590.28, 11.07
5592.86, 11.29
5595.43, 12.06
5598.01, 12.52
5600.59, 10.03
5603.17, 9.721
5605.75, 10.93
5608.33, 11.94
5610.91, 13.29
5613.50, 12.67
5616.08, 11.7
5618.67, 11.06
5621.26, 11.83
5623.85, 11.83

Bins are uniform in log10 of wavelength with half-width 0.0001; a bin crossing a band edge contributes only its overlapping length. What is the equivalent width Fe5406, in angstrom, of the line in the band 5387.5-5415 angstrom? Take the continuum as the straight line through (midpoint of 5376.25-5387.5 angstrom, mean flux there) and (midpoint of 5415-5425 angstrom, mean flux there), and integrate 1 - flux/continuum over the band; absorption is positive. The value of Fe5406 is 1.6 angstrom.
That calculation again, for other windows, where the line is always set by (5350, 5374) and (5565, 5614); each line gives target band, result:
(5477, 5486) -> 1.43 angstrom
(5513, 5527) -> 0.66 angstrom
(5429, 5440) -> 0.40 angstrom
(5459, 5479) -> 0.11 angstrom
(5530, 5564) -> -0.88 angstrom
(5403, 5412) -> 1.29 angstrom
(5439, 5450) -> 0.49 angstrom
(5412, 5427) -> 0.19 angstrom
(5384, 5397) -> 0.94 angstrom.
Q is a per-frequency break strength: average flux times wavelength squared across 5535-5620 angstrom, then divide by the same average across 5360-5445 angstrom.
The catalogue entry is 1.04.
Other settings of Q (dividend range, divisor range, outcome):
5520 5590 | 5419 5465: 1.03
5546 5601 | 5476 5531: 1.07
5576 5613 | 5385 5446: 1.03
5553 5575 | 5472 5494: 1.11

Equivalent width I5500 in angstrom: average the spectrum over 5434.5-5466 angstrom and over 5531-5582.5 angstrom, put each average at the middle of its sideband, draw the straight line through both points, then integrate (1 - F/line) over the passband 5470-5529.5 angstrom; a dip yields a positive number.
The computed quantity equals 3.7 angstrom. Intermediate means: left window 12.6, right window 12.5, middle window 11.8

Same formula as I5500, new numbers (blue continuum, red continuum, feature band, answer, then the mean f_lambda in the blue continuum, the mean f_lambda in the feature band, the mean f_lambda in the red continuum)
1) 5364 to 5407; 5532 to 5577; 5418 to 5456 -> 0.4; 12.5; 12.3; 12.5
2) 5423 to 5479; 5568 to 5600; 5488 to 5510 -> 0.6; 12.4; 12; 12.2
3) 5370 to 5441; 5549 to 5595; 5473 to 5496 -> 1.7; 12.3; 11.4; 12.2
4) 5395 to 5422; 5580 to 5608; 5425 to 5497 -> -1.6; 12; 12.1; 11.5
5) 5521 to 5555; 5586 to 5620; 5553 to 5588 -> -1.4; 12.3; 12.4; 11.5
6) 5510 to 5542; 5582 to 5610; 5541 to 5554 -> -1.0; 12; 12.8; 11.5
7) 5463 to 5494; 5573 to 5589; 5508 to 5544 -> 0.4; 11.8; 12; 12.6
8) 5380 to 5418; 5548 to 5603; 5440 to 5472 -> -1.2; 12.2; 12.6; 12.1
